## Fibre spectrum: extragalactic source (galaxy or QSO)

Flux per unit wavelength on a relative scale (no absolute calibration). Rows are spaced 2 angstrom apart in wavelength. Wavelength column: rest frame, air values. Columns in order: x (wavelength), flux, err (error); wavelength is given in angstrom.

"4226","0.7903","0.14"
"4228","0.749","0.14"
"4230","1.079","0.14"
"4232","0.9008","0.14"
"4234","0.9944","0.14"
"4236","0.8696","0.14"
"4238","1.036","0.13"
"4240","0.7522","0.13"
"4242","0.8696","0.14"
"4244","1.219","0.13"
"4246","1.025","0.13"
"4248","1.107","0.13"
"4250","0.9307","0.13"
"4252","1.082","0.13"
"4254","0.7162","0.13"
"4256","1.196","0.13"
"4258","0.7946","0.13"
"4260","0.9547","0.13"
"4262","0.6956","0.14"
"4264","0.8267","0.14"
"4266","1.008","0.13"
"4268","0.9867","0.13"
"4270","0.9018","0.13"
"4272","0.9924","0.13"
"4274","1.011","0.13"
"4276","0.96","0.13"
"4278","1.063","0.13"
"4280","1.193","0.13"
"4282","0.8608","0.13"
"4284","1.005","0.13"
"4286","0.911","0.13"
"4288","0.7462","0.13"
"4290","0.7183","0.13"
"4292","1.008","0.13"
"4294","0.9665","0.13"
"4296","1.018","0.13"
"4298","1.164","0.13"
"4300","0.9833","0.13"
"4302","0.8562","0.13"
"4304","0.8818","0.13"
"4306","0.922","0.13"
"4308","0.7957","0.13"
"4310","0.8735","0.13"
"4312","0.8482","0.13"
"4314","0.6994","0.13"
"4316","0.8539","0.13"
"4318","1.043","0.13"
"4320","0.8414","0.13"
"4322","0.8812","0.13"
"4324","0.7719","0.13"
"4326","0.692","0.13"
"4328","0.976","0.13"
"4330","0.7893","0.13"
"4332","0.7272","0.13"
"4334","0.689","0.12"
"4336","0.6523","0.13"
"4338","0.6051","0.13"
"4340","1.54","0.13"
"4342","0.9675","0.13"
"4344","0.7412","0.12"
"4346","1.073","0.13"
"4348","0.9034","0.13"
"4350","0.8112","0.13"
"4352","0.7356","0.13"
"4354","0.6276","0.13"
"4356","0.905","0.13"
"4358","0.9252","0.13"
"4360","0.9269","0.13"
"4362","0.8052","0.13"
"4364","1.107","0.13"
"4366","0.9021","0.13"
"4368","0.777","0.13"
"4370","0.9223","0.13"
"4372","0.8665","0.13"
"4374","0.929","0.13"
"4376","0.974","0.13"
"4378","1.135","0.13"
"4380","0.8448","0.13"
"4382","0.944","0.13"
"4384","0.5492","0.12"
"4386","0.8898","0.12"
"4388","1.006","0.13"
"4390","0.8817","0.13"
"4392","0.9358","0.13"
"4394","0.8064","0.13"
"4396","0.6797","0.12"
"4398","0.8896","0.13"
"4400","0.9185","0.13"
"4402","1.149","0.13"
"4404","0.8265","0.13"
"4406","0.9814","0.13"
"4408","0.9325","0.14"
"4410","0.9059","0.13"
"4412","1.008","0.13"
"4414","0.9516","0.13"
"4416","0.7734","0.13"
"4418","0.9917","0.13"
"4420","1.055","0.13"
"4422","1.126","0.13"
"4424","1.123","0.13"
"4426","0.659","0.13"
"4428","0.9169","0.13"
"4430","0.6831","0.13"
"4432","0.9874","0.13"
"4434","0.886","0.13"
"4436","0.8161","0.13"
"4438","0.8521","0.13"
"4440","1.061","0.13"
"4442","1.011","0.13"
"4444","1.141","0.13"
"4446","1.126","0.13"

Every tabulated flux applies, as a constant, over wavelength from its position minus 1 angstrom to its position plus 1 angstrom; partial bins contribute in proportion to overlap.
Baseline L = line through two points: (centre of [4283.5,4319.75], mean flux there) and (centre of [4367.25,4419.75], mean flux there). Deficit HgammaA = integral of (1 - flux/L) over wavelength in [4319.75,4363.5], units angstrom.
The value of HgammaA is 2.7 angstrom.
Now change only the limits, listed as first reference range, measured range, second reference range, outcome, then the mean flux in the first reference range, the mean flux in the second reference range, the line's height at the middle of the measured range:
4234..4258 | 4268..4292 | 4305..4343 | -0.7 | 0.975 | 0.851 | 0.921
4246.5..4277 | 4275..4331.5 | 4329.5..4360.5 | -0.2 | 0.946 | 0.851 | 0.898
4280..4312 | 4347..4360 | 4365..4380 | 1.4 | 0.921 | 0.924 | 0.923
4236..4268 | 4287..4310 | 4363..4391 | 0.5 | 0.946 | 0.909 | 0.933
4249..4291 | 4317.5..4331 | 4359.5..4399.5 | 0.9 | 0.931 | 0.888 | 0.91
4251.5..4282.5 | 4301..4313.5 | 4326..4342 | 0.5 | 0.952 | 0.851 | 0.891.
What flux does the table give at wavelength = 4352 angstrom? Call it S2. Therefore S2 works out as 0.7356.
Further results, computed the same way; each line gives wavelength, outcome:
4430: 0.6831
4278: 1.063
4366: 0.9021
